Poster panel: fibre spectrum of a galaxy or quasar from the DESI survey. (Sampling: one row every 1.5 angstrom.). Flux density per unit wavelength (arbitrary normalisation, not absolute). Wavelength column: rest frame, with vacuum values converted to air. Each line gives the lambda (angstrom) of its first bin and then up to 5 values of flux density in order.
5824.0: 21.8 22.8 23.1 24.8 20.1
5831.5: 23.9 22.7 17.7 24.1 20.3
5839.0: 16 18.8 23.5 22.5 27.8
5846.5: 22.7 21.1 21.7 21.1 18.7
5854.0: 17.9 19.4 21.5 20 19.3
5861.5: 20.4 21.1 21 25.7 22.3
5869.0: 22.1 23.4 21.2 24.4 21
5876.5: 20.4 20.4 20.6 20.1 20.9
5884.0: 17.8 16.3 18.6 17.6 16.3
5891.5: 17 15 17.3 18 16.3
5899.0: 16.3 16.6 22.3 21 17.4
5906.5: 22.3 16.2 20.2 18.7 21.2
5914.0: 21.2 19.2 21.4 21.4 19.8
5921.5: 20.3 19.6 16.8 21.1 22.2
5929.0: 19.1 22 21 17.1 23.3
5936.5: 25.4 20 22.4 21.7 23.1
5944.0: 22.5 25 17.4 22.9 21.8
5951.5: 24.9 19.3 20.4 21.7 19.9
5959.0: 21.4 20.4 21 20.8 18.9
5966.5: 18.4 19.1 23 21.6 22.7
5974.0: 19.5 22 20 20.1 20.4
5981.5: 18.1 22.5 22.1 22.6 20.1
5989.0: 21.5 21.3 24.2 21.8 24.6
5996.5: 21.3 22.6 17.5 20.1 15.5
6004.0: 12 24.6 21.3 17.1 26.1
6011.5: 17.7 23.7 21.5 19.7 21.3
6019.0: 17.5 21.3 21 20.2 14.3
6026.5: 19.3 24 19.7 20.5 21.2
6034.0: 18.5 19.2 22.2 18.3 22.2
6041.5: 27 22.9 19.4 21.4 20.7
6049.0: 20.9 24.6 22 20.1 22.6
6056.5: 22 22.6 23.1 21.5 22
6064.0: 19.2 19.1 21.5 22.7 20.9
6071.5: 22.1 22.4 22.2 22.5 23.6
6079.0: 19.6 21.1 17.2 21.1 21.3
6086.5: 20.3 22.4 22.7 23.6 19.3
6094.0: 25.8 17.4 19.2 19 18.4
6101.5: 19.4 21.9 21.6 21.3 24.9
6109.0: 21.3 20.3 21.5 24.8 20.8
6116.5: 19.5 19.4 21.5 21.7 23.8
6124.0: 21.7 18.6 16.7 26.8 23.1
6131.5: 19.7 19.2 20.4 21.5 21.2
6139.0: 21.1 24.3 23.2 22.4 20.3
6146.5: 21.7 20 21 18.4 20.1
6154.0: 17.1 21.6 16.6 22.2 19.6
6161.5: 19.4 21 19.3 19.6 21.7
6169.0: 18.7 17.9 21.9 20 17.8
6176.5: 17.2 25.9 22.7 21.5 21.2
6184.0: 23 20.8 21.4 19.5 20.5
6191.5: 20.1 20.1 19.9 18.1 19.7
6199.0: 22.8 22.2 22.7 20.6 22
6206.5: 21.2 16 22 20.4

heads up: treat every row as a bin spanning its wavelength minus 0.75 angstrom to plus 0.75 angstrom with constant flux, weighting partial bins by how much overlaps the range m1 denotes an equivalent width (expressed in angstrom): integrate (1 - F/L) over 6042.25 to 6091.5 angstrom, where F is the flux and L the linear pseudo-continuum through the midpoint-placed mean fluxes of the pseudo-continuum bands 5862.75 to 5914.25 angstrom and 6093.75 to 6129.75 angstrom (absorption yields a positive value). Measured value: -1.8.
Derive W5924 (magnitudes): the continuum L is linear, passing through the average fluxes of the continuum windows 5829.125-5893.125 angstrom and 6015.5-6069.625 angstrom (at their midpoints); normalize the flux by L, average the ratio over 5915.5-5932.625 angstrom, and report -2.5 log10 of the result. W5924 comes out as 0.02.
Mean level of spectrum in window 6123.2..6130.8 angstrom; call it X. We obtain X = 21.4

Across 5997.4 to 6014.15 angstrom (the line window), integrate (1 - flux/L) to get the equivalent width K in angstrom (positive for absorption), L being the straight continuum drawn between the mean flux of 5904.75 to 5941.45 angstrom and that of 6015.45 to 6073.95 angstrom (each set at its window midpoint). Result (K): 0.8 angstrom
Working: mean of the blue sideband 20.5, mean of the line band 19.9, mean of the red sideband 21.1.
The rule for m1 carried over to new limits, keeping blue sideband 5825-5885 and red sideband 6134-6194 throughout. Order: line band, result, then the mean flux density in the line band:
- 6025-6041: 0.4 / 20.3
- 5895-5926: 2.7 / 19.3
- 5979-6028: 1.1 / 20.5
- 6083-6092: -0.5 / 21.9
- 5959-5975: 0.3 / 20.6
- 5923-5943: 0.1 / 21.1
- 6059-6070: -0.2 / 21.2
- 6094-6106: 0.4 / 20.1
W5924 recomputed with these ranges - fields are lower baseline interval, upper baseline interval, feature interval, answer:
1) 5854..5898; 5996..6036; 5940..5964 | -0.09 mag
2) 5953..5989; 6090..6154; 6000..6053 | 0.02 mag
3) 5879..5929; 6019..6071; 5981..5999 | -0.08 mag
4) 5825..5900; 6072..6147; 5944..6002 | -0.02 mag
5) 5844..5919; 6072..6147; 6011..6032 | 0.03 mag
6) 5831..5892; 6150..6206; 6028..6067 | -0.04 mag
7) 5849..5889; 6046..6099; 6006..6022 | 0.02 mag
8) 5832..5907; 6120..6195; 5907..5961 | -0.03 mag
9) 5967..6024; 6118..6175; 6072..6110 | -0.03 mag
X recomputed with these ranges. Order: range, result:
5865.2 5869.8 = 23.3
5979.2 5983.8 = 20.4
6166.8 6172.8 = 20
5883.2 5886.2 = 17.1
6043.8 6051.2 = 21.4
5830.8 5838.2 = 21.7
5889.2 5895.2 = 16.4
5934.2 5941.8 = 22.5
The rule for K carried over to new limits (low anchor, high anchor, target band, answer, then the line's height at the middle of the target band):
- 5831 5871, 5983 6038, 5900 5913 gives 0.92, 21.1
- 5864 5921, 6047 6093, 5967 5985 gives -0.27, 20.6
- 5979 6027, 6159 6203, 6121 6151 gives -1.16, 20.5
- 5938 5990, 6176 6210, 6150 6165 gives 1.01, 21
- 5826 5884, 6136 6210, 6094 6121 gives -0.17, 20.8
